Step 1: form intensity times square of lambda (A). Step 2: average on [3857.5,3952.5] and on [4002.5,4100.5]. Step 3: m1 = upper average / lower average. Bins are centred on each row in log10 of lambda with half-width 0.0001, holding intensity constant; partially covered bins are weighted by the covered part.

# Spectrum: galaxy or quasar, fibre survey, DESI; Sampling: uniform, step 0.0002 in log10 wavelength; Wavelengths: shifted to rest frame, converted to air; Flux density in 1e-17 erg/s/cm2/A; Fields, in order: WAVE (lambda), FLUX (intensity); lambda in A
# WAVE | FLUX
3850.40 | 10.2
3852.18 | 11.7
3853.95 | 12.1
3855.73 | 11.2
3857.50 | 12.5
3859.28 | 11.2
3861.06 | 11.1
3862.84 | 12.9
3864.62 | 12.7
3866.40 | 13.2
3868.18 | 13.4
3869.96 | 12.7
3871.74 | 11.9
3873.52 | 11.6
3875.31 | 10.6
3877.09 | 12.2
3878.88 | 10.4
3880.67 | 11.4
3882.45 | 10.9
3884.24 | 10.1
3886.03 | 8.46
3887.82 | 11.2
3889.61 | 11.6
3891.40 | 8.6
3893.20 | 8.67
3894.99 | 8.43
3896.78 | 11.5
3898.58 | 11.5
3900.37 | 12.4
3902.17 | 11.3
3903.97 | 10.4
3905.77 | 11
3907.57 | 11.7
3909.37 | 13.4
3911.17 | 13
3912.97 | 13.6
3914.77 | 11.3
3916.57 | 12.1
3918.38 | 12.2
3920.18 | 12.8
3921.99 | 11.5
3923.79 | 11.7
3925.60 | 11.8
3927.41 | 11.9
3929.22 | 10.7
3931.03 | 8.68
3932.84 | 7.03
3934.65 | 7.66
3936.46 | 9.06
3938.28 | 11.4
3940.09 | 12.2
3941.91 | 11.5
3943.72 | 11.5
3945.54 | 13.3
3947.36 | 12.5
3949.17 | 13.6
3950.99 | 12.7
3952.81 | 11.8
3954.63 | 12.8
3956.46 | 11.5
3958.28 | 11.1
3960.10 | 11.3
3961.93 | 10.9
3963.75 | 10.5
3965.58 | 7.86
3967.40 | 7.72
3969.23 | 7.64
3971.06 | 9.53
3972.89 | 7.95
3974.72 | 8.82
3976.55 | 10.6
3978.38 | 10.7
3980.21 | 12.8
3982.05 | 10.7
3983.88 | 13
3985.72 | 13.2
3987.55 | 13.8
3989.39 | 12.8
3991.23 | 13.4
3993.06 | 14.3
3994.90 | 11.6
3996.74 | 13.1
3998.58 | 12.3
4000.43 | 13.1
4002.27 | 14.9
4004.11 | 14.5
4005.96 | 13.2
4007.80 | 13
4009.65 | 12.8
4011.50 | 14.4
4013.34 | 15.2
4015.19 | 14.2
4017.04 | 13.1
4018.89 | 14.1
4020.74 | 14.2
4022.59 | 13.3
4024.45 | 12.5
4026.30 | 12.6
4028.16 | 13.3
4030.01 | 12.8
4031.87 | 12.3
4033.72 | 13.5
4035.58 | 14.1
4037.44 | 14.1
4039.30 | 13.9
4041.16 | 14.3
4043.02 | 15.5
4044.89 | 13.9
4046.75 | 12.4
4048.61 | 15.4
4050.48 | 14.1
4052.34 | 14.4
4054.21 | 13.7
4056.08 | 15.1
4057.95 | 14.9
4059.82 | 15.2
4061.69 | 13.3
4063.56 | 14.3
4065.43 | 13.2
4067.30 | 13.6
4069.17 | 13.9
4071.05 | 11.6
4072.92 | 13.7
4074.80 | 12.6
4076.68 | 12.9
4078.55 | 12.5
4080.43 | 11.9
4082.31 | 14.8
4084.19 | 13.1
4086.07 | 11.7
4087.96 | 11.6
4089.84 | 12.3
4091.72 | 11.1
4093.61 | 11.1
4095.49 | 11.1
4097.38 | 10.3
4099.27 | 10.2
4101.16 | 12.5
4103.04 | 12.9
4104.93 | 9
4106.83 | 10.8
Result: 1.26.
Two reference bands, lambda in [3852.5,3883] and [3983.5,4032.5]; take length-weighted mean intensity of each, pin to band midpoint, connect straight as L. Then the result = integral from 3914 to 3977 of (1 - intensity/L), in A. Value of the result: 9.6 A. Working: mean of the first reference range 11.9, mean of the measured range 10.8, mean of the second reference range 13.4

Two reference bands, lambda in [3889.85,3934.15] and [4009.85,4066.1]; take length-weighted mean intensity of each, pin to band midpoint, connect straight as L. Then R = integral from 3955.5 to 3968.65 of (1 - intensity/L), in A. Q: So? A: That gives 2.3 A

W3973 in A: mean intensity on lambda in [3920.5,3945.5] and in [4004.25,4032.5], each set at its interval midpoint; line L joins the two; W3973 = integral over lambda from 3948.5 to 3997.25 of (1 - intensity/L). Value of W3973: 2.69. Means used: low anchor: 10.7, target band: 11.3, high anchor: 13.4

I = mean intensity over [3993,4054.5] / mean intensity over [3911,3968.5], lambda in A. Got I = 1.22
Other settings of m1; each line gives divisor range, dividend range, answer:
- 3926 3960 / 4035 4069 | 1.34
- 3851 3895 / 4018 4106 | 1.27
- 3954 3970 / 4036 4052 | 1.46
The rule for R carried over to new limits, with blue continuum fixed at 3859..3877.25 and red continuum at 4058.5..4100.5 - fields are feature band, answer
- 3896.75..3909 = 0.8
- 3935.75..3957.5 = 0.5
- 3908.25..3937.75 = 2.7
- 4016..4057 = -4.2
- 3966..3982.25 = 3.8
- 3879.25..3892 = 1.9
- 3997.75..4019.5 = -2.3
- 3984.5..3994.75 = -0.8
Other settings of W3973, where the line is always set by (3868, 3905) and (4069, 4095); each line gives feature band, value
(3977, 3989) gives -0.70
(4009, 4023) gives -2.43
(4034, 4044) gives -1.86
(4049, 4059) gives -1.89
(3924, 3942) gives 1.67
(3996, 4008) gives -1.72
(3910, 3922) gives -1.45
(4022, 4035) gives -1.00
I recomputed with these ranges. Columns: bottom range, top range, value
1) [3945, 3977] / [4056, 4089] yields 1.25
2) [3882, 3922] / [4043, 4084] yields 1.22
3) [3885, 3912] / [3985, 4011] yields 1.22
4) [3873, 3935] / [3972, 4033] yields 1.17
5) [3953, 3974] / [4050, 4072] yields 1.40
